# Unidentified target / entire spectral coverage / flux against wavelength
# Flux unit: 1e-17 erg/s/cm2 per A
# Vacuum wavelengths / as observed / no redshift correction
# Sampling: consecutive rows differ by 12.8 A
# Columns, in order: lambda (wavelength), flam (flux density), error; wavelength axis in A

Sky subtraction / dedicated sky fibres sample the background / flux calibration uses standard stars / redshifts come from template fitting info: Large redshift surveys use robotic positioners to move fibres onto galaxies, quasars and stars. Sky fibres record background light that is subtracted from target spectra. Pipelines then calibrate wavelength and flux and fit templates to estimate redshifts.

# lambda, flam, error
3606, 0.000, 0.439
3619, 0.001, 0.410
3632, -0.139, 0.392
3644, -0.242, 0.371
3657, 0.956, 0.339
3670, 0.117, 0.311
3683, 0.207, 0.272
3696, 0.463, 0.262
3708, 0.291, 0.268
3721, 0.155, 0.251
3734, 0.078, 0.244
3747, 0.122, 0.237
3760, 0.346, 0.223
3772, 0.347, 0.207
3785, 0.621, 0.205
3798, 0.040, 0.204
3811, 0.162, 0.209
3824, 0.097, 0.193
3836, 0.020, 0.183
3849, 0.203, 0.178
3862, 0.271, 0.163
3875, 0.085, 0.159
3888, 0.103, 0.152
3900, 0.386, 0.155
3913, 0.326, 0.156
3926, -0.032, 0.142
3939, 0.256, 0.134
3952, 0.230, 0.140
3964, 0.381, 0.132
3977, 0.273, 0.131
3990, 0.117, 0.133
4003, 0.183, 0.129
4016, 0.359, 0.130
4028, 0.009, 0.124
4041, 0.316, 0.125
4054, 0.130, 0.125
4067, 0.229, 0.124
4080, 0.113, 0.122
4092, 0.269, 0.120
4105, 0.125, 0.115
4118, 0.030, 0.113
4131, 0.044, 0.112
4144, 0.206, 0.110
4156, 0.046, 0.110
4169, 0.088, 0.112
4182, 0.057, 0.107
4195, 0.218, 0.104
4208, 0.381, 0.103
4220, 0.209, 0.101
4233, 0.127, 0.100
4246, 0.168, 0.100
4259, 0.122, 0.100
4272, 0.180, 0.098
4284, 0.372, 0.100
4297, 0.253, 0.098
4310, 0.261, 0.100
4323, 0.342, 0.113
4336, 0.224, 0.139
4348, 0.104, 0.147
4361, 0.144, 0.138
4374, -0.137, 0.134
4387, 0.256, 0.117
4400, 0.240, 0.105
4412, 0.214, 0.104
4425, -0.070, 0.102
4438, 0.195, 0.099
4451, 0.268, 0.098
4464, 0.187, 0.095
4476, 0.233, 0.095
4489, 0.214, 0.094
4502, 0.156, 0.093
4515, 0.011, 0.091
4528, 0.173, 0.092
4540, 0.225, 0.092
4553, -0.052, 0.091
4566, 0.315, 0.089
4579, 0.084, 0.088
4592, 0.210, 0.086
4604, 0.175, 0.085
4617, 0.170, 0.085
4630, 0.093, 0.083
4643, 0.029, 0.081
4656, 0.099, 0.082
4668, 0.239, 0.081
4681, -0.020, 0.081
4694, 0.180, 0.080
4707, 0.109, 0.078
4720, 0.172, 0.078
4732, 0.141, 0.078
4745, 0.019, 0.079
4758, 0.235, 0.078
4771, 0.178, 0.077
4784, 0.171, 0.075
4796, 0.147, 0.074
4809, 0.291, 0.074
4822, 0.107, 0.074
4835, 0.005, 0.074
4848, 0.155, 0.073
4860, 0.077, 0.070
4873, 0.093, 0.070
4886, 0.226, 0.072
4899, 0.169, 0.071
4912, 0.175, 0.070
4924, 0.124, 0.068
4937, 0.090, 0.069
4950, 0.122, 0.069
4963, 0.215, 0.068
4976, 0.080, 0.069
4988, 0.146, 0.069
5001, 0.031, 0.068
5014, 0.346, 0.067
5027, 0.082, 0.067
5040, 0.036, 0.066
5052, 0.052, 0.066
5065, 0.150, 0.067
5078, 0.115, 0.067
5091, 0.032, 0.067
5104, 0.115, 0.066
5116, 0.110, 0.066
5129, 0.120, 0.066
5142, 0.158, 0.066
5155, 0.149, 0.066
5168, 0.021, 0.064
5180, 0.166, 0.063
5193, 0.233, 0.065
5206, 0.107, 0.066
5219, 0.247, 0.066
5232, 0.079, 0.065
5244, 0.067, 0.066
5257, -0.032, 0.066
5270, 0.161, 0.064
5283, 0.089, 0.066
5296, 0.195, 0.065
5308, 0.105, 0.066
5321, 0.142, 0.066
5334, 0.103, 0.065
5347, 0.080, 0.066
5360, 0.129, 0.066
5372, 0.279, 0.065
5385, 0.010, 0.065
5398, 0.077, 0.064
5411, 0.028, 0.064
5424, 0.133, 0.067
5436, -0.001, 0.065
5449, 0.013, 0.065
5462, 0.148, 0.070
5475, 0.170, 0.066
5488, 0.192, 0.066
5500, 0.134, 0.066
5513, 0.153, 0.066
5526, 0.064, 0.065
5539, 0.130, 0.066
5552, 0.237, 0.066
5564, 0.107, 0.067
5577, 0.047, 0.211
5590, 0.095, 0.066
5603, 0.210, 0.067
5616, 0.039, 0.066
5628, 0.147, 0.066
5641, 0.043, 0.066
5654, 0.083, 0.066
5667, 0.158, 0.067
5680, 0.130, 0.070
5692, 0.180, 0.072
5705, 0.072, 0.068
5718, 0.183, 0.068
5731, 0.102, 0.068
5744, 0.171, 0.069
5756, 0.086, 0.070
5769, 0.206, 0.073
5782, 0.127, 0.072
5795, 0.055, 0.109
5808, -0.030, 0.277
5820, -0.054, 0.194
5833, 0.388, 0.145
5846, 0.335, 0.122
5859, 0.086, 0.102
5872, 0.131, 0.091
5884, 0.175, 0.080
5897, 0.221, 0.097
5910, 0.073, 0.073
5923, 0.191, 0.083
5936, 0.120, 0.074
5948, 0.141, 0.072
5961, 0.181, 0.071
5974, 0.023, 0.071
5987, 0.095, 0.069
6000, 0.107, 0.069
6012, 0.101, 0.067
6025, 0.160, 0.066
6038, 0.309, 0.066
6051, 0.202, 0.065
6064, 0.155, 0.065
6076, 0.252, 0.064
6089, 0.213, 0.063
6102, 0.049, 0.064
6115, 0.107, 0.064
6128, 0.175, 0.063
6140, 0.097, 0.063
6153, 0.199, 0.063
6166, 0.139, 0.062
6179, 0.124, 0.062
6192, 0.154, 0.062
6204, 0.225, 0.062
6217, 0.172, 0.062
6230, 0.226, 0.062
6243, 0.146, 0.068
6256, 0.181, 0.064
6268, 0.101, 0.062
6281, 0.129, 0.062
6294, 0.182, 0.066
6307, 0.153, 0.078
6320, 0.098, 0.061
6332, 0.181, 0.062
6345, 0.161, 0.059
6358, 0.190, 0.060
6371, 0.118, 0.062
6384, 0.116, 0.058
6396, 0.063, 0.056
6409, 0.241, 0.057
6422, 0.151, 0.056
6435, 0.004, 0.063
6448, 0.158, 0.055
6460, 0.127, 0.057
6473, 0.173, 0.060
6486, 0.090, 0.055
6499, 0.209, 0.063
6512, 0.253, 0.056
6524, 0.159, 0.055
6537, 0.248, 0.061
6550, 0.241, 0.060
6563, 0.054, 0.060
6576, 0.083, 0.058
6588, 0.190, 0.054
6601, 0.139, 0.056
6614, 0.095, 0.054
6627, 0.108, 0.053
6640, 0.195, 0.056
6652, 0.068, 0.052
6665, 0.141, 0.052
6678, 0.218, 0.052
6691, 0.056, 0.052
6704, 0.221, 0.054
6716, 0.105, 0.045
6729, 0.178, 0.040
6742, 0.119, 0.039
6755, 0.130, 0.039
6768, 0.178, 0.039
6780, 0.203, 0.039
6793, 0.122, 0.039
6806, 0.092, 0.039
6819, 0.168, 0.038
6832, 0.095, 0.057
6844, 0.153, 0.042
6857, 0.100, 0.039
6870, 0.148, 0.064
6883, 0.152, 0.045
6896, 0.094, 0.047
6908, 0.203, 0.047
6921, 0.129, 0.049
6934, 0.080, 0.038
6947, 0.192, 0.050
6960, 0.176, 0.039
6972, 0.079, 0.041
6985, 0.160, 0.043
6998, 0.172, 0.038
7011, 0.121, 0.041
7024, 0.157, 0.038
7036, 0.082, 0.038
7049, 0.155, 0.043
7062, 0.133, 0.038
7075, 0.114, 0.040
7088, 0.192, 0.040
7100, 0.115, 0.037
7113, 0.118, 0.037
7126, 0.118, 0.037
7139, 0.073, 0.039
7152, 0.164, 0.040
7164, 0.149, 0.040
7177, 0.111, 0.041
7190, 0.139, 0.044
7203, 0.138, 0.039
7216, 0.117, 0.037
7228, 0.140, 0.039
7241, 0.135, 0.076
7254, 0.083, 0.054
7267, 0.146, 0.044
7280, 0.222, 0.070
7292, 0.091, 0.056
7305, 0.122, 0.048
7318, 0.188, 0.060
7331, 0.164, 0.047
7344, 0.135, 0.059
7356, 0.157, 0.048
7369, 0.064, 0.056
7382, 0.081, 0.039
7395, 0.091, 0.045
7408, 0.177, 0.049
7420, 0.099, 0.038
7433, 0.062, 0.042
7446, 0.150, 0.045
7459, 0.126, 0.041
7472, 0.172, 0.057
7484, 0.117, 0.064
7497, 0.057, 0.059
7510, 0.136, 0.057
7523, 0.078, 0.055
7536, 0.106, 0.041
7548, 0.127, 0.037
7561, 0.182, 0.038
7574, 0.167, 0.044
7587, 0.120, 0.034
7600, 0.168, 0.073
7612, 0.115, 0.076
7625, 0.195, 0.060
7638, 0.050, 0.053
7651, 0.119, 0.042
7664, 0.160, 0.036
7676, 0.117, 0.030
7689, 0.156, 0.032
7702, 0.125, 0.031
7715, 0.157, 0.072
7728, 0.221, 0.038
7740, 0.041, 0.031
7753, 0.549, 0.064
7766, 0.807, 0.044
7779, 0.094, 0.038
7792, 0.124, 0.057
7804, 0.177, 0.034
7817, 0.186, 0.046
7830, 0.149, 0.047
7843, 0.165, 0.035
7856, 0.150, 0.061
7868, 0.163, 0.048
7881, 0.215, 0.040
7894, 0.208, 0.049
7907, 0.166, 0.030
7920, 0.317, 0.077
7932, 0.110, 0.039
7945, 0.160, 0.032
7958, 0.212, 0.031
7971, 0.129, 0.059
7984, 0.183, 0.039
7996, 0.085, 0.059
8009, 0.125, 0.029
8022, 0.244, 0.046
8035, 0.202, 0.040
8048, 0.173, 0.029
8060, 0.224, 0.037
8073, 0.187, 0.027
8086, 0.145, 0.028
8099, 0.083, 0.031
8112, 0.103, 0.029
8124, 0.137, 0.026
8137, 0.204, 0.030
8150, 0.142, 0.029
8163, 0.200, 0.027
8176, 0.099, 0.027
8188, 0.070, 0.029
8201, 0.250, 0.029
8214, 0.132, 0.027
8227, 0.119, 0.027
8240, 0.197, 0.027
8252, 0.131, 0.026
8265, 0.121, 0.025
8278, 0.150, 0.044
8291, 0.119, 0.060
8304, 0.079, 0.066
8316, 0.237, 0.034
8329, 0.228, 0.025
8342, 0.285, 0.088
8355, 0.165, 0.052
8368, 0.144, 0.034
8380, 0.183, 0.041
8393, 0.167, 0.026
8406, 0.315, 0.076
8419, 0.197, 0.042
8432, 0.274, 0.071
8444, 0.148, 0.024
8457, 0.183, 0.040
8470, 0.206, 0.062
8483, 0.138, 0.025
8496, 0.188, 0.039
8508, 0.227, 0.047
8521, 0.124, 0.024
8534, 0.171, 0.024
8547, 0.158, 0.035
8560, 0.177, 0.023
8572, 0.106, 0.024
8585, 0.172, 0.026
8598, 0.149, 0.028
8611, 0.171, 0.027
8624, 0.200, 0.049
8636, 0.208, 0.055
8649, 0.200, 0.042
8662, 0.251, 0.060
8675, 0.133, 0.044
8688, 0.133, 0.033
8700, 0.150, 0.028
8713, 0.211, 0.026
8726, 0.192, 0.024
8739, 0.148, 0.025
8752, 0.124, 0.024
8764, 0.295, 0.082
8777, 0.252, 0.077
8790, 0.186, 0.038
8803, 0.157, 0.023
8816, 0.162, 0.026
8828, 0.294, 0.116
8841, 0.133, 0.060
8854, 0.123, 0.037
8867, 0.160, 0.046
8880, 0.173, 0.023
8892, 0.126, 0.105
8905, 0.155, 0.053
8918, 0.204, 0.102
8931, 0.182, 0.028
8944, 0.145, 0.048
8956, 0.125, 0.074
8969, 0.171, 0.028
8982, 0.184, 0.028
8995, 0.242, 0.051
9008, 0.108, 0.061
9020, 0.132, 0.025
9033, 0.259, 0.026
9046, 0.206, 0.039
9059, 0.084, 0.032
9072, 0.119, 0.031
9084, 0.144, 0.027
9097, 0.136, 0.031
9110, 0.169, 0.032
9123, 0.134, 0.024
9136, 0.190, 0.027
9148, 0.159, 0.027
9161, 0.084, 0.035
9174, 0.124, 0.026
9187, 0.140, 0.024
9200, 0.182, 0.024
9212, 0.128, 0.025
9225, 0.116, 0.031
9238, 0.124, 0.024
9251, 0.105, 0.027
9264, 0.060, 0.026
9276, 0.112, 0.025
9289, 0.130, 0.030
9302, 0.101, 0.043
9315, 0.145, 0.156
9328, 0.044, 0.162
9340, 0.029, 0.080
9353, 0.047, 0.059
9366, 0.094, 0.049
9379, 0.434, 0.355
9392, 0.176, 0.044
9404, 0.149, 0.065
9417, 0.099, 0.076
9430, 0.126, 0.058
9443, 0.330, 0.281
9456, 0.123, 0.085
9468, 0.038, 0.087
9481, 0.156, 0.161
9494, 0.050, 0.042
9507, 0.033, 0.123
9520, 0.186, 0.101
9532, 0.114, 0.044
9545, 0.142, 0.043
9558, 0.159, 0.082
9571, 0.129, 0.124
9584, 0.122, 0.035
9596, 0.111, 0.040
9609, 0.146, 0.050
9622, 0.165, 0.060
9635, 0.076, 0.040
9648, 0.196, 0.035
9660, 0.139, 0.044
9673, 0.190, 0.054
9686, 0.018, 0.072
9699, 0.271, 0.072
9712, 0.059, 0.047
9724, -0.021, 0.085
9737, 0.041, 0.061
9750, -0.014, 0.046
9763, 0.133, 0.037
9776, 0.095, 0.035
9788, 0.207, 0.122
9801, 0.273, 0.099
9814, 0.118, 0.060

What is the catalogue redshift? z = 1.08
